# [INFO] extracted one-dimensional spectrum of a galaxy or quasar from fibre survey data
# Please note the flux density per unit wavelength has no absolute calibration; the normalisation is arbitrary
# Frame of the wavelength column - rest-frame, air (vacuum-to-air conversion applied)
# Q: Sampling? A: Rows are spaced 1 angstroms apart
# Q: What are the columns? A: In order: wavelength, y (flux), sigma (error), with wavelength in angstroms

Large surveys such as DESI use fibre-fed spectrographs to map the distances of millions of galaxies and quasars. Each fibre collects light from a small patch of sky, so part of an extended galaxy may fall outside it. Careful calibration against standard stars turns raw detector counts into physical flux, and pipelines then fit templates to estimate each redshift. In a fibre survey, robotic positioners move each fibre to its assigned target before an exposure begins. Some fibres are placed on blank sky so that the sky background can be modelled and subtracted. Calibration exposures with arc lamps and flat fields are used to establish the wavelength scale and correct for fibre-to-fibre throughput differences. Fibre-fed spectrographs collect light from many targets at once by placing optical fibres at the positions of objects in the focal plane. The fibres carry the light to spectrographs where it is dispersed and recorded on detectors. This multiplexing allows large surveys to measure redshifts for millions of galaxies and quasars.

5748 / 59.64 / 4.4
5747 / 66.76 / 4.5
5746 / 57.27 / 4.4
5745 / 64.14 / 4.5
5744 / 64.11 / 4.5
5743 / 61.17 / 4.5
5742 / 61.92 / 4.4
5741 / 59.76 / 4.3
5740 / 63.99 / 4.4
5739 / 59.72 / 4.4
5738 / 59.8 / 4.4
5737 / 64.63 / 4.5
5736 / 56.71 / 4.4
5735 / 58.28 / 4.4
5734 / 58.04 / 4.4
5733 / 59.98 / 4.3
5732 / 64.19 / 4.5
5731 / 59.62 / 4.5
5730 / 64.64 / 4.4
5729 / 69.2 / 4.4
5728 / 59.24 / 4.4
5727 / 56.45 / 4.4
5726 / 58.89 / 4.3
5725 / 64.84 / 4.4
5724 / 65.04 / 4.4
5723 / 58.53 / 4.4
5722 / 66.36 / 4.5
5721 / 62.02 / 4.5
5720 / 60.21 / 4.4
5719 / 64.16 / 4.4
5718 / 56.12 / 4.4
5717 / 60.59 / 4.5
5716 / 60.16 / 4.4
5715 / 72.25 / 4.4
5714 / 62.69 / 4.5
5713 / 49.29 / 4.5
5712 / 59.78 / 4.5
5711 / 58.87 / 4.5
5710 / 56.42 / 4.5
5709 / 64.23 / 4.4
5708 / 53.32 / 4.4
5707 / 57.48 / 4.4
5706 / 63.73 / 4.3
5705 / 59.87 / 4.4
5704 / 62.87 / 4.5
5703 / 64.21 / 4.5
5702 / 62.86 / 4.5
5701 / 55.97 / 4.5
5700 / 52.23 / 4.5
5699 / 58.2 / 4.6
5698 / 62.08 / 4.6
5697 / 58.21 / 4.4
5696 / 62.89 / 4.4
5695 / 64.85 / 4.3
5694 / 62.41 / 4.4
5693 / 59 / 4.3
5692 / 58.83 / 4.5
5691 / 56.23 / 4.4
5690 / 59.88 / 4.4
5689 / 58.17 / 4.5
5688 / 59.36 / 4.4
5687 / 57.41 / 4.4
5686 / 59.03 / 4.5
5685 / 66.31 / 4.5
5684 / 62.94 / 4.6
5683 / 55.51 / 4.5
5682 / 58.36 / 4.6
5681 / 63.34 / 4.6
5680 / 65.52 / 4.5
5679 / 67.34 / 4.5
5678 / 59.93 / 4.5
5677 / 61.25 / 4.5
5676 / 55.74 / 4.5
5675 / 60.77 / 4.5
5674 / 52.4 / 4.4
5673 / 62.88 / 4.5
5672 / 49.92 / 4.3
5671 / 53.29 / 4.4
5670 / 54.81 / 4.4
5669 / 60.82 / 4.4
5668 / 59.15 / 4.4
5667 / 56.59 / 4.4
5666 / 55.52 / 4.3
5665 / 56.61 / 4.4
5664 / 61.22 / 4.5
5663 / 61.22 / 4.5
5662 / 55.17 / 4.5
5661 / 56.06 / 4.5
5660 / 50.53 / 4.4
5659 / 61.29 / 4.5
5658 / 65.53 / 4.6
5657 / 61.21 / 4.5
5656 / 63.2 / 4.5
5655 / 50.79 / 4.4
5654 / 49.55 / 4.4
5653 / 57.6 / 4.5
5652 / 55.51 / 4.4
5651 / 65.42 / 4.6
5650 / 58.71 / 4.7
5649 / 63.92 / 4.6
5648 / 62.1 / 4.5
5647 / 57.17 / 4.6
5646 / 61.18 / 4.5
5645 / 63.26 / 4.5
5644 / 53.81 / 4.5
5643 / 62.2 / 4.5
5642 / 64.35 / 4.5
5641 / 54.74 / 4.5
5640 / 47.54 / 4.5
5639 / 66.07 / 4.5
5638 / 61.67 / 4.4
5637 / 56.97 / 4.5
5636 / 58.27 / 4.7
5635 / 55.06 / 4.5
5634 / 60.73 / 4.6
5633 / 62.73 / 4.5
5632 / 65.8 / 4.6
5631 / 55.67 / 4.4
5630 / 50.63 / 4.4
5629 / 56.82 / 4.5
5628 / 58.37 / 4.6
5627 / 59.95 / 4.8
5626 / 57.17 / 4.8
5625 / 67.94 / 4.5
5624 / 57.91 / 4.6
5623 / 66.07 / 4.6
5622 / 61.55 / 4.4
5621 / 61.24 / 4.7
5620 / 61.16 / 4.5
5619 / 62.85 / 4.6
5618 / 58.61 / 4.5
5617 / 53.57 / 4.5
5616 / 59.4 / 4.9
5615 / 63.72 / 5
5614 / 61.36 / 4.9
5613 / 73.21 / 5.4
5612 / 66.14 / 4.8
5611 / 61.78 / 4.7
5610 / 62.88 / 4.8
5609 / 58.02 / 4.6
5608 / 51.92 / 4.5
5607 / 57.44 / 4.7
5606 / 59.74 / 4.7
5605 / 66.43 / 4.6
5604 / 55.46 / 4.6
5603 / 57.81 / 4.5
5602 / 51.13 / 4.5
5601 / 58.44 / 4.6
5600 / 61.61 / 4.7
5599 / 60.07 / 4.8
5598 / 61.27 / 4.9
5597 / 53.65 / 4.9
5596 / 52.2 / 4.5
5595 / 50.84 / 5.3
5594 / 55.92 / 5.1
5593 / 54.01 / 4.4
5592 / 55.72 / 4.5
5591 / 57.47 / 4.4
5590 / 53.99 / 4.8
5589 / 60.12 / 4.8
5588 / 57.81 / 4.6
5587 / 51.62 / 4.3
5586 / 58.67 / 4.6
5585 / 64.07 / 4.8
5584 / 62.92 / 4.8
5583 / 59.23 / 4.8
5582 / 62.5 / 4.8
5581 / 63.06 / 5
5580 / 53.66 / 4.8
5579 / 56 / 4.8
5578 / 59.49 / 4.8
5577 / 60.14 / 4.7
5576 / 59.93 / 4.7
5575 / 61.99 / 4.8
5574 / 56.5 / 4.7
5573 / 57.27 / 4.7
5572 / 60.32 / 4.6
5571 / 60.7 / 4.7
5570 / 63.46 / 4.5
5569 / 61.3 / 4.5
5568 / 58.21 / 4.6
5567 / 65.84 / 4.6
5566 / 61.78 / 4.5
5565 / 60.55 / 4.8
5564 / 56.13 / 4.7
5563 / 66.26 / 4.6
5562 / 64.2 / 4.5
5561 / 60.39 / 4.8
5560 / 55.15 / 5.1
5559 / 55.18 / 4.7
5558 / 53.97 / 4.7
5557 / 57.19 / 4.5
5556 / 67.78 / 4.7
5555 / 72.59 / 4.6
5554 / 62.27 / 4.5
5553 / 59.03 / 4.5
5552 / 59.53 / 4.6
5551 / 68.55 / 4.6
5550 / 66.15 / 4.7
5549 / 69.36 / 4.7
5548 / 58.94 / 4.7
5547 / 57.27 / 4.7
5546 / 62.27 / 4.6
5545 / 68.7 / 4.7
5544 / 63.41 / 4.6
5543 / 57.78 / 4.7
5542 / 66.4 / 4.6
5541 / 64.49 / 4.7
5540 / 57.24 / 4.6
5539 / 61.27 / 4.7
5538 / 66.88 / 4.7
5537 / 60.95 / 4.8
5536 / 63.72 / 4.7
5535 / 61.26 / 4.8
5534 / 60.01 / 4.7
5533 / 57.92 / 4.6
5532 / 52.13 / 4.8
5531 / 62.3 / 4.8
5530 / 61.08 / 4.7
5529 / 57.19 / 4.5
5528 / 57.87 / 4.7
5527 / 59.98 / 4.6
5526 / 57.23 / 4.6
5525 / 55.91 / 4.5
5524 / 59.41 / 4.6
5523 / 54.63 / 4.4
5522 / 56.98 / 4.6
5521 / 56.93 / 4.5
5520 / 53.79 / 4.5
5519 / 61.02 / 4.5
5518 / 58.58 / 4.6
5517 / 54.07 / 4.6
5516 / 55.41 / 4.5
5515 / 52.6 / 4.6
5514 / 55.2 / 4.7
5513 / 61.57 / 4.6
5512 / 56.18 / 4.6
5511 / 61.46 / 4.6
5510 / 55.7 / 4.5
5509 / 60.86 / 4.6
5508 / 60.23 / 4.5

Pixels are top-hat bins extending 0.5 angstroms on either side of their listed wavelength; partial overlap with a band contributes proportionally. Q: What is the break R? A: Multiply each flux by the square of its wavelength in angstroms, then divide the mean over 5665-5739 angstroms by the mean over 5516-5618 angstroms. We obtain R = 1.05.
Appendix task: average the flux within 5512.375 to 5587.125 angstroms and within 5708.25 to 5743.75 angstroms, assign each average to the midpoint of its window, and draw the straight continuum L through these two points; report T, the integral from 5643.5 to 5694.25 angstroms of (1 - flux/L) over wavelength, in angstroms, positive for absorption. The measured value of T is 1.56 angstroms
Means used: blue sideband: 60.1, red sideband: 61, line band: 58.9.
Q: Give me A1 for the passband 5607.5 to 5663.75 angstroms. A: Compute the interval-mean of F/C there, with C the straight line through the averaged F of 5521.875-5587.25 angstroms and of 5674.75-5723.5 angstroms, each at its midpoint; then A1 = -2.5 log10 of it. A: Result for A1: 0.02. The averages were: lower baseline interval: 60.6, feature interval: 59.6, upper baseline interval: 60.4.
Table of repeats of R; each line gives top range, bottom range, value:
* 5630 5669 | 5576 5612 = 1.03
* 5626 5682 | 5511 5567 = 1.02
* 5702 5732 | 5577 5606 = 1.11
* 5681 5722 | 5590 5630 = 1.05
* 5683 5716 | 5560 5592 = 1.05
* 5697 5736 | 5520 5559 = 1.06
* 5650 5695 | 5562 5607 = 1.03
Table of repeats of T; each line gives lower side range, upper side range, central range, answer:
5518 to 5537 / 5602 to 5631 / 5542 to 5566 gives -1.2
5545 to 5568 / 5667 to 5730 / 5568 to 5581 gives 0.5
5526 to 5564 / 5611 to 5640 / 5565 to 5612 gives 1.7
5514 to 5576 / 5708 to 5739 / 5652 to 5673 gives 1.2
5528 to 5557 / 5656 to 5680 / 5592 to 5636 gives 0.6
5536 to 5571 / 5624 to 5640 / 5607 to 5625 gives -0.5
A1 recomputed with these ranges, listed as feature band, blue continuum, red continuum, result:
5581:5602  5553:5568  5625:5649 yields 0.05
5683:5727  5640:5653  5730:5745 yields 0.00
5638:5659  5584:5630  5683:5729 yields 0.00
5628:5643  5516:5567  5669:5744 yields 0.03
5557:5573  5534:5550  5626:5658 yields 0.03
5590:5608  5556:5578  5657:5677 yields 0.05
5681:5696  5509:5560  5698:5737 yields 0.01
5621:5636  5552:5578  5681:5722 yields 0.01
